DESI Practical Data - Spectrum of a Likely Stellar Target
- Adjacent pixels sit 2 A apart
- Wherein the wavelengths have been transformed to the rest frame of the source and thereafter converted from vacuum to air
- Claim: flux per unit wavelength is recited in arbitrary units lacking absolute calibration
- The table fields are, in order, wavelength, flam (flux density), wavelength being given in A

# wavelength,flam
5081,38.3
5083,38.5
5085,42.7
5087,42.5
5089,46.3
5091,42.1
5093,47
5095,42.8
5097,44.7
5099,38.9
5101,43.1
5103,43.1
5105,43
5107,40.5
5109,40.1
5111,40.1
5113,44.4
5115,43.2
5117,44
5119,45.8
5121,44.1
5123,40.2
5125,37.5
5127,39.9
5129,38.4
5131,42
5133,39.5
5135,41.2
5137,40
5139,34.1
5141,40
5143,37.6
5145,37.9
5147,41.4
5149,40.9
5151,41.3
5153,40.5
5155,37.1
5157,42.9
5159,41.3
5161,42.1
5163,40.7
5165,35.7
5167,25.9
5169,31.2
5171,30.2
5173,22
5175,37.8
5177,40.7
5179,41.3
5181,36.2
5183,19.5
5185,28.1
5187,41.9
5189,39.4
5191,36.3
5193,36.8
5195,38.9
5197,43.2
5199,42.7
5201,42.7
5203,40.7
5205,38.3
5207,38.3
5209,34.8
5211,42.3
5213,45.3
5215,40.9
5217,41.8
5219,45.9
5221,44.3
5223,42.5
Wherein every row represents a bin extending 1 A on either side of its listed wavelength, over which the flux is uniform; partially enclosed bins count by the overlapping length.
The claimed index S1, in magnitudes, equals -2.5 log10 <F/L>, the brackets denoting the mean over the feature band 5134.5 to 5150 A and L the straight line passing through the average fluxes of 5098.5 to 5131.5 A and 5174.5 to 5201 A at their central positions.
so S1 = 0.03 mag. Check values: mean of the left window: 41.7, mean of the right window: 37.3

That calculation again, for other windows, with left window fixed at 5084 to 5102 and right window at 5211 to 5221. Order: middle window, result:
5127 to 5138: 0.08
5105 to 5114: 0.05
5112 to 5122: -0.02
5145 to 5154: 0.07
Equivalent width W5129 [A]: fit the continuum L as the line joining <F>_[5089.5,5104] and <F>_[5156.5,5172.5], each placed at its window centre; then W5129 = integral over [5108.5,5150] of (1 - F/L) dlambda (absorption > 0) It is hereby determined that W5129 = -1.1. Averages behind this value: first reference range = 43.2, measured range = 40.6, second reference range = 35.6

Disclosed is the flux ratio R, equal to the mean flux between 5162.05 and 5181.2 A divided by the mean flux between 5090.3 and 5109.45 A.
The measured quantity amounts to 0.80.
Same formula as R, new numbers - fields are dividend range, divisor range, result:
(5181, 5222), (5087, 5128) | 0.92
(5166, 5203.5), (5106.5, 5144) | 0.87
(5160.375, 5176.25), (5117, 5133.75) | 0.80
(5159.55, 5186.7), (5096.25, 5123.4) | 0.79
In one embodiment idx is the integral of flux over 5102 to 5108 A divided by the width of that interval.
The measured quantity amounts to 42.2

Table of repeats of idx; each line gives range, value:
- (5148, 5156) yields 39.9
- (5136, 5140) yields 37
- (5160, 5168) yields 36.1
